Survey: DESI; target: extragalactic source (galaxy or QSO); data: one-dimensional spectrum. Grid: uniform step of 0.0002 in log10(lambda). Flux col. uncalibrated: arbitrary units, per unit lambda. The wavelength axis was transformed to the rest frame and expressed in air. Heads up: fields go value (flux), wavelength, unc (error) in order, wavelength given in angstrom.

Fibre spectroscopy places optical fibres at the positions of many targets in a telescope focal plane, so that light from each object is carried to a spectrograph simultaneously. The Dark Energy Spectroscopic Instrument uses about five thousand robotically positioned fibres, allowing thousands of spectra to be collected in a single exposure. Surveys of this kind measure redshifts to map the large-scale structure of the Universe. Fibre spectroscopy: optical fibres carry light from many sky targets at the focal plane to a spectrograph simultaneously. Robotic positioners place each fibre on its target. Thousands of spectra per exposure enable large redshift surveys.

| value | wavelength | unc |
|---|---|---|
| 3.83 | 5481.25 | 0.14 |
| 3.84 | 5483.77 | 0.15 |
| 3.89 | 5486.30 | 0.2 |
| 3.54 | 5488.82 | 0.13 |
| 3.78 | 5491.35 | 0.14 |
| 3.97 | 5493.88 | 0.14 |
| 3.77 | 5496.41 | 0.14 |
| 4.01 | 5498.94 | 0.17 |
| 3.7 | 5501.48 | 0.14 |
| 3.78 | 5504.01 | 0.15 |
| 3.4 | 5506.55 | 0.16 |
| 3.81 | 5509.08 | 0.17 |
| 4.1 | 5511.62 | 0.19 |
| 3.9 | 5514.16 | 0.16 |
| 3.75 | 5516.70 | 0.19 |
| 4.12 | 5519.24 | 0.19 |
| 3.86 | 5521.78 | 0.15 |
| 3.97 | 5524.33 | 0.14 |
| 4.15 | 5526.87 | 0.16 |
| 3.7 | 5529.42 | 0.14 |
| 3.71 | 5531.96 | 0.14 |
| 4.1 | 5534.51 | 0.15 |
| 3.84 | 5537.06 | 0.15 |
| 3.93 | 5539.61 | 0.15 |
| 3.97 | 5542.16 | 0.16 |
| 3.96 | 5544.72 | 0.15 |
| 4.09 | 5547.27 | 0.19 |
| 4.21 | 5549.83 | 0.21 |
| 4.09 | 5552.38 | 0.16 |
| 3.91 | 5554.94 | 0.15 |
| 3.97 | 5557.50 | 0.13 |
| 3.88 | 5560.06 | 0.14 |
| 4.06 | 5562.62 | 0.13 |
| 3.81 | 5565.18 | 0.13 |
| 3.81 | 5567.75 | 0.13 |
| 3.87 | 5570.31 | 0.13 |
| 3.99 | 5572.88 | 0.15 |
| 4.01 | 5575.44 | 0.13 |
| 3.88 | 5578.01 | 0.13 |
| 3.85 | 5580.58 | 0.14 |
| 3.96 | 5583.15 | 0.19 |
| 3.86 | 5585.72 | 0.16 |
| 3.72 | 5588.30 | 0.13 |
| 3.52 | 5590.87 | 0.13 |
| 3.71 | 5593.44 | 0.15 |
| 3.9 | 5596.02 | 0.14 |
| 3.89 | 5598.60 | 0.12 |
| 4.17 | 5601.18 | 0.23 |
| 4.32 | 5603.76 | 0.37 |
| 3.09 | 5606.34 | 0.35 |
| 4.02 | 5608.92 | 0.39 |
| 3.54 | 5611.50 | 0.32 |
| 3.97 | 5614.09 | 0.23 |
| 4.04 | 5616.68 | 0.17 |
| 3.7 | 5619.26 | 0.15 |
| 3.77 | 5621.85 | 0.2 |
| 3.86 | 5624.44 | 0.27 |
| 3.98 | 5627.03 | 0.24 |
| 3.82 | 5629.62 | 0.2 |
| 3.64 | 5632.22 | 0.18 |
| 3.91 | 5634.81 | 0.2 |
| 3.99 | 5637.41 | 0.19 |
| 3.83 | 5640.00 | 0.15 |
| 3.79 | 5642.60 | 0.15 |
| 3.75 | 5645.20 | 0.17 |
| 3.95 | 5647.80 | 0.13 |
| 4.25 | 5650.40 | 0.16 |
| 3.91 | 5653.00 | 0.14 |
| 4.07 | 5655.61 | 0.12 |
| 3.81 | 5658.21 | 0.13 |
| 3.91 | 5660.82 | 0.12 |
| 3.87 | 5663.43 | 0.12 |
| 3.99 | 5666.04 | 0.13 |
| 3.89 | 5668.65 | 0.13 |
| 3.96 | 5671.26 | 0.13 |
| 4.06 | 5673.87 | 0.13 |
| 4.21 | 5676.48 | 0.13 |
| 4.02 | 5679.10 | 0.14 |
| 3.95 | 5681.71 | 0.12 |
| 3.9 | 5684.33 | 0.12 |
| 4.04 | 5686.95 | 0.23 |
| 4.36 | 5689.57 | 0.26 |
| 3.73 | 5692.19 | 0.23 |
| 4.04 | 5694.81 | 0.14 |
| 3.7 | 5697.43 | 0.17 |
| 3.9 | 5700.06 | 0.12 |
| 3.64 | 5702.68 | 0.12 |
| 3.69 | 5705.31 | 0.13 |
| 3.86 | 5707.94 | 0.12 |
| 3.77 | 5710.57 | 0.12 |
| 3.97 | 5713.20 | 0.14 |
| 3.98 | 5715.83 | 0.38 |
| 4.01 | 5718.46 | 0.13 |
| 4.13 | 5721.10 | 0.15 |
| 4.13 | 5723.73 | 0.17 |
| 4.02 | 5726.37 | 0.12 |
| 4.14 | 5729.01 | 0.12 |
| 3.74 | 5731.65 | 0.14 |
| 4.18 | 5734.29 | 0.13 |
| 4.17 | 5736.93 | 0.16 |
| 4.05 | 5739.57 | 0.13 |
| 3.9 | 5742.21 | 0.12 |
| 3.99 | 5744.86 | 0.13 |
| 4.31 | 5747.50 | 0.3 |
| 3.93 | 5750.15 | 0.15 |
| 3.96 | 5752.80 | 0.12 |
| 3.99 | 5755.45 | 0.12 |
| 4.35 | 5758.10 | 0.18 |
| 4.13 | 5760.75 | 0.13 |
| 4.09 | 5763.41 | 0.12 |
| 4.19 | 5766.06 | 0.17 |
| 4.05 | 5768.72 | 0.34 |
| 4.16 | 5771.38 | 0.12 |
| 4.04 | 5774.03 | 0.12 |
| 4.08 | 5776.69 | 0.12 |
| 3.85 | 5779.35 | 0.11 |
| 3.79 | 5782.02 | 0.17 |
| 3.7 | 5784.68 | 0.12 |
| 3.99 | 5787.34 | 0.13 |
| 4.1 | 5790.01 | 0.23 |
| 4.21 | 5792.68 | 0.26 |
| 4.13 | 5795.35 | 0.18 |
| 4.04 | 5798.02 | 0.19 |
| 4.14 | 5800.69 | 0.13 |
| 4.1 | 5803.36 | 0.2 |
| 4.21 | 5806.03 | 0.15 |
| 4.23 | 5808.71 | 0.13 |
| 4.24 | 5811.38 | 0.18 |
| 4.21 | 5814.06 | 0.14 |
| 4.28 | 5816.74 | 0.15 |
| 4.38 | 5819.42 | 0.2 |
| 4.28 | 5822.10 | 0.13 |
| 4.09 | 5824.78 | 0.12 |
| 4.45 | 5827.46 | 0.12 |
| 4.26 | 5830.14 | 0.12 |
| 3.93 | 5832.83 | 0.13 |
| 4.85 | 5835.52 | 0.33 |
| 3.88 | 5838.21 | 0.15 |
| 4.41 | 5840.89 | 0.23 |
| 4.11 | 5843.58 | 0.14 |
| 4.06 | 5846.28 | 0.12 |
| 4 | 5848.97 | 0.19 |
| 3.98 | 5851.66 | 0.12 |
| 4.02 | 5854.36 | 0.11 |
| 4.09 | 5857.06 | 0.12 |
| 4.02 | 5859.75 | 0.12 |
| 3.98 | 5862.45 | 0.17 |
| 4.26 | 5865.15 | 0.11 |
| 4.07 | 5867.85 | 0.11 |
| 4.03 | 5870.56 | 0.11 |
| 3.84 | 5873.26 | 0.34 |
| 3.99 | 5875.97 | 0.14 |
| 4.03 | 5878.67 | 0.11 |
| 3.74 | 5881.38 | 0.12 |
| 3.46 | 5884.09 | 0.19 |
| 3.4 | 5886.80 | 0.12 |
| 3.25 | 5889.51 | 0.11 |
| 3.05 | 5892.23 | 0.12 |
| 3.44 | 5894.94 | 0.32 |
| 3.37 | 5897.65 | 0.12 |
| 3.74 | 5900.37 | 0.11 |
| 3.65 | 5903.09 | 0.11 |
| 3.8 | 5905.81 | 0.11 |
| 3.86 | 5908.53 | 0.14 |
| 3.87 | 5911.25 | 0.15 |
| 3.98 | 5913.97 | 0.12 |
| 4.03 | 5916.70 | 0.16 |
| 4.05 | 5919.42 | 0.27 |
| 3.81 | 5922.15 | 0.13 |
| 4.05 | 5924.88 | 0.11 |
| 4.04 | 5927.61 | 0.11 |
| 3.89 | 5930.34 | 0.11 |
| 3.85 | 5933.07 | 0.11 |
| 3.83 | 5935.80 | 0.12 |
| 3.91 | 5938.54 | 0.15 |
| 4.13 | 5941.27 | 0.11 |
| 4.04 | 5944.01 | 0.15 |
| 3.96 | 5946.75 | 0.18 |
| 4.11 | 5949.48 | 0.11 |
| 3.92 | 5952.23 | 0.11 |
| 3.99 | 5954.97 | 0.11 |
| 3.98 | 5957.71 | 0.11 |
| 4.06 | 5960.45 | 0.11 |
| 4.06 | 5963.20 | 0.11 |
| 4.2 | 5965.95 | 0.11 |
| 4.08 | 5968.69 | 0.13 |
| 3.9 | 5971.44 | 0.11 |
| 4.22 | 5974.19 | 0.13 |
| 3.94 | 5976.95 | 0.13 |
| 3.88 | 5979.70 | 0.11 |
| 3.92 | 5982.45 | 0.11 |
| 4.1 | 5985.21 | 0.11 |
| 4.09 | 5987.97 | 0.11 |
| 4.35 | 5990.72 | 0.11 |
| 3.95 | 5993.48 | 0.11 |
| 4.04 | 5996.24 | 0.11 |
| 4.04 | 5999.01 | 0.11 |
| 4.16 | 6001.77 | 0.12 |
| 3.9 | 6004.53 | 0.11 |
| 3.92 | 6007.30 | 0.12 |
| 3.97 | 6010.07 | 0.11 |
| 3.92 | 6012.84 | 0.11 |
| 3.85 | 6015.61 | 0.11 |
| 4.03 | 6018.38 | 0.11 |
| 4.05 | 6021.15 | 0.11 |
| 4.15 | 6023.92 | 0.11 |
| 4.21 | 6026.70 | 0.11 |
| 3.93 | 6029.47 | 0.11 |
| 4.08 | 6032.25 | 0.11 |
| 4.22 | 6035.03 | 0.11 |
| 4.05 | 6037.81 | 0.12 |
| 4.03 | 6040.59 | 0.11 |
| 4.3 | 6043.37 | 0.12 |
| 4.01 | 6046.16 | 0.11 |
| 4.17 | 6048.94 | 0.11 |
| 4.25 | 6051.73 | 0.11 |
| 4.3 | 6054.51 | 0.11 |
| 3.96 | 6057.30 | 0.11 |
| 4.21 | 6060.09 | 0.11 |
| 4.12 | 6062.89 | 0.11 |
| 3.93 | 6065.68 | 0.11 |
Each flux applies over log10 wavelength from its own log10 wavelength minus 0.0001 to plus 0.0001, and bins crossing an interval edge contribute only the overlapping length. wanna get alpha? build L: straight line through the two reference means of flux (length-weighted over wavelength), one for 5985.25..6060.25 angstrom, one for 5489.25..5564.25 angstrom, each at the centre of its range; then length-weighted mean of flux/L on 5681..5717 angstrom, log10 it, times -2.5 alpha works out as 0.02 mag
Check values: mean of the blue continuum 3.91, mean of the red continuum 4.08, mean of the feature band 3.89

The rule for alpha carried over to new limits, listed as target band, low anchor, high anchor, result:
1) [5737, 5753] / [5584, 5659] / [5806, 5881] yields -0.01 mag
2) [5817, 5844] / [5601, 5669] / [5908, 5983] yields -0.09 mag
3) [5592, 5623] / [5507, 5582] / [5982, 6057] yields 0.03 mag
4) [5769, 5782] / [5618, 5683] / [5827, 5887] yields 0.00 mag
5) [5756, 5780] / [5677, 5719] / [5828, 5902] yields -0.05 mag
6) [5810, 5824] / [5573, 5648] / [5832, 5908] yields -0.11 mag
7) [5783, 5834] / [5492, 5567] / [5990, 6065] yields -0.04 mag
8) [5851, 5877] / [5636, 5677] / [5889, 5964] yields -0.04 mag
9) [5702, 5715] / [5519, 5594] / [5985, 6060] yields 0.05 mag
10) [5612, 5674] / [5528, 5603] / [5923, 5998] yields 0.01 mag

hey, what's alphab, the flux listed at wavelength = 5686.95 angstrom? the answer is 4.04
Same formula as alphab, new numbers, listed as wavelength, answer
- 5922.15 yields 3.81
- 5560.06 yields 3.88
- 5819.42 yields 4.38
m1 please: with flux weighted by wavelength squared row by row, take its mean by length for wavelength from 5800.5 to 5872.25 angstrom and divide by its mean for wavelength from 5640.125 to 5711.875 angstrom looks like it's 1.1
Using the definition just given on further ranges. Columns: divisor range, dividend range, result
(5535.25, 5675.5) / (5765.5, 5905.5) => 1.11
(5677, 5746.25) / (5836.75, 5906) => 1.02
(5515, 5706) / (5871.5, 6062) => 1.14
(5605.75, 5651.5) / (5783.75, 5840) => 1.16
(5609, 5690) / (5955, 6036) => 1.16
